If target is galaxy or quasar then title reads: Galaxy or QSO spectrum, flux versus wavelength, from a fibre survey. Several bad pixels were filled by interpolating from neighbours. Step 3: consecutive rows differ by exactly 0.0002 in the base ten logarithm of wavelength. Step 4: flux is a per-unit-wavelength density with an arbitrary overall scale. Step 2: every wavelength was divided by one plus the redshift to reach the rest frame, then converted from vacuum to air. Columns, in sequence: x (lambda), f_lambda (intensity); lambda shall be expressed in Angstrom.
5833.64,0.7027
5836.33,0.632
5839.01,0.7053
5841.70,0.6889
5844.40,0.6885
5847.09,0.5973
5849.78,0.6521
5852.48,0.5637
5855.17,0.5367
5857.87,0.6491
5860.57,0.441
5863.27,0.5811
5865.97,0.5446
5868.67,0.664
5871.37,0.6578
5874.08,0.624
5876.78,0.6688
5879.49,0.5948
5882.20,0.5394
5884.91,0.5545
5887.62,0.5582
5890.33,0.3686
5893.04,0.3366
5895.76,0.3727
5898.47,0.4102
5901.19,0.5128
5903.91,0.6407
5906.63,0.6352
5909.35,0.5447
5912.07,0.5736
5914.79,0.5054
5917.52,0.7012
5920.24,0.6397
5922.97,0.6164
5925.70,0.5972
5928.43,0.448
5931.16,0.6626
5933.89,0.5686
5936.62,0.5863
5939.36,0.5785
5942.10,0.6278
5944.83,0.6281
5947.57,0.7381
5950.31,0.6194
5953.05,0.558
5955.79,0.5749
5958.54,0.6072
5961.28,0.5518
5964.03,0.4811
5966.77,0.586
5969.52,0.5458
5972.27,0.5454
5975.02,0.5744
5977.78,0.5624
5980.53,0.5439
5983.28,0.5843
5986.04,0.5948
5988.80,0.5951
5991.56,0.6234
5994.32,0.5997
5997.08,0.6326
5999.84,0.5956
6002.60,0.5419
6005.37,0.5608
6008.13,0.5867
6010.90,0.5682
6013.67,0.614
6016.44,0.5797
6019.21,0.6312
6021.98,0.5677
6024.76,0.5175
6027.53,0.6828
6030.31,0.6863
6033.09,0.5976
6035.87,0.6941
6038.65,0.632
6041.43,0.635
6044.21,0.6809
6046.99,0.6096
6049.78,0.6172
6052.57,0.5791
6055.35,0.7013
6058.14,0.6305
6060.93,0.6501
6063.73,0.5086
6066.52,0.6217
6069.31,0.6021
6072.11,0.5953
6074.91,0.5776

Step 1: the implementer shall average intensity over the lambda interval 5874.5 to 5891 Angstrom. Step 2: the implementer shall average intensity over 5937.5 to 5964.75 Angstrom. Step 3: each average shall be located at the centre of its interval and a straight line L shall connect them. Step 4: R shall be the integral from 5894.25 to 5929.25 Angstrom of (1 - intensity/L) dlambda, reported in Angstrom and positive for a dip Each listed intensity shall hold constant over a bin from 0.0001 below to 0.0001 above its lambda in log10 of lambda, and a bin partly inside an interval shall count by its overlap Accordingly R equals 1.3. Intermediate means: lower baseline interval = 0.559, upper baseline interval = 0.599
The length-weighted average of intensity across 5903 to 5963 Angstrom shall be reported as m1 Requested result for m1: 0.599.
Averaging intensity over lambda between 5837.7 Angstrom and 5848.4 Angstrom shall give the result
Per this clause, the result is 0.67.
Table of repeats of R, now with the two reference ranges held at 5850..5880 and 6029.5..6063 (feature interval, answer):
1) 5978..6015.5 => 2.4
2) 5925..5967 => 1.8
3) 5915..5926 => -0.4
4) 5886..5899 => 4.1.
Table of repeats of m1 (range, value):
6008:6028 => 0.59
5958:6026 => 0.575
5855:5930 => 0.555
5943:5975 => 0.585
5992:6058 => 0.614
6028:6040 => 0.655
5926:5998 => 0.585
